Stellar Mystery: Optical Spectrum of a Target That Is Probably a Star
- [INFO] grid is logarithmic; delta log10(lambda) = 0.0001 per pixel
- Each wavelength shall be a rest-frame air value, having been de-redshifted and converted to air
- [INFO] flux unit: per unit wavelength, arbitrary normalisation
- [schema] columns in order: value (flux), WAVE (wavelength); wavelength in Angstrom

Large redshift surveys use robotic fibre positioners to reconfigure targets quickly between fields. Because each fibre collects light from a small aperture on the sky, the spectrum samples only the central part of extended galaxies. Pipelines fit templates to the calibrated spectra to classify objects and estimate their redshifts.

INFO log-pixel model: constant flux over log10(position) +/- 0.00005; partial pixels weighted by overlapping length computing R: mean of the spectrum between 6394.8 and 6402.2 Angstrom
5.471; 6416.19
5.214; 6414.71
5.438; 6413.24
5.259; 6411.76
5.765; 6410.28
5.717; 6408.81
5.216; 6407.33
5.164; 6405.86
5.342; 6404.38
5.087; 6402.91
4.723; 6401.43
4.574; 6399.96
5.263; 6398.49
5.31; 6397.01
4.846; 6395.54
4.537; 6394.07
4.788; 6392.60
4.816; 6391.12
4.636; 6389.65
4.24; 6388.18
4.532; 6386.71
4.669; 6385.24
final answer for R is 4.94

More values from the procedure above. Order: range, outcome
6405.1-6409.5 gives 5.36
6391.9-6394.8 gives 4.66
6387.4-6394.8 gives 4.6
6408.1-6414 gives 5.55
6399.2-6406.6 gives 4.98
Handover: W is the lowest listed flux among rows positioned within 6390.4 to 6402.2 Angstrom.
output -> 4.537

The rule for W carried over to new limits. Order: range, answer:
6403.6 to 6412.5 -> 5.164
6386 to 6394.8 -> 4.24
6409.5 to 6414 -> 5.259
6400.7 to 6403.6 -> 4.723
